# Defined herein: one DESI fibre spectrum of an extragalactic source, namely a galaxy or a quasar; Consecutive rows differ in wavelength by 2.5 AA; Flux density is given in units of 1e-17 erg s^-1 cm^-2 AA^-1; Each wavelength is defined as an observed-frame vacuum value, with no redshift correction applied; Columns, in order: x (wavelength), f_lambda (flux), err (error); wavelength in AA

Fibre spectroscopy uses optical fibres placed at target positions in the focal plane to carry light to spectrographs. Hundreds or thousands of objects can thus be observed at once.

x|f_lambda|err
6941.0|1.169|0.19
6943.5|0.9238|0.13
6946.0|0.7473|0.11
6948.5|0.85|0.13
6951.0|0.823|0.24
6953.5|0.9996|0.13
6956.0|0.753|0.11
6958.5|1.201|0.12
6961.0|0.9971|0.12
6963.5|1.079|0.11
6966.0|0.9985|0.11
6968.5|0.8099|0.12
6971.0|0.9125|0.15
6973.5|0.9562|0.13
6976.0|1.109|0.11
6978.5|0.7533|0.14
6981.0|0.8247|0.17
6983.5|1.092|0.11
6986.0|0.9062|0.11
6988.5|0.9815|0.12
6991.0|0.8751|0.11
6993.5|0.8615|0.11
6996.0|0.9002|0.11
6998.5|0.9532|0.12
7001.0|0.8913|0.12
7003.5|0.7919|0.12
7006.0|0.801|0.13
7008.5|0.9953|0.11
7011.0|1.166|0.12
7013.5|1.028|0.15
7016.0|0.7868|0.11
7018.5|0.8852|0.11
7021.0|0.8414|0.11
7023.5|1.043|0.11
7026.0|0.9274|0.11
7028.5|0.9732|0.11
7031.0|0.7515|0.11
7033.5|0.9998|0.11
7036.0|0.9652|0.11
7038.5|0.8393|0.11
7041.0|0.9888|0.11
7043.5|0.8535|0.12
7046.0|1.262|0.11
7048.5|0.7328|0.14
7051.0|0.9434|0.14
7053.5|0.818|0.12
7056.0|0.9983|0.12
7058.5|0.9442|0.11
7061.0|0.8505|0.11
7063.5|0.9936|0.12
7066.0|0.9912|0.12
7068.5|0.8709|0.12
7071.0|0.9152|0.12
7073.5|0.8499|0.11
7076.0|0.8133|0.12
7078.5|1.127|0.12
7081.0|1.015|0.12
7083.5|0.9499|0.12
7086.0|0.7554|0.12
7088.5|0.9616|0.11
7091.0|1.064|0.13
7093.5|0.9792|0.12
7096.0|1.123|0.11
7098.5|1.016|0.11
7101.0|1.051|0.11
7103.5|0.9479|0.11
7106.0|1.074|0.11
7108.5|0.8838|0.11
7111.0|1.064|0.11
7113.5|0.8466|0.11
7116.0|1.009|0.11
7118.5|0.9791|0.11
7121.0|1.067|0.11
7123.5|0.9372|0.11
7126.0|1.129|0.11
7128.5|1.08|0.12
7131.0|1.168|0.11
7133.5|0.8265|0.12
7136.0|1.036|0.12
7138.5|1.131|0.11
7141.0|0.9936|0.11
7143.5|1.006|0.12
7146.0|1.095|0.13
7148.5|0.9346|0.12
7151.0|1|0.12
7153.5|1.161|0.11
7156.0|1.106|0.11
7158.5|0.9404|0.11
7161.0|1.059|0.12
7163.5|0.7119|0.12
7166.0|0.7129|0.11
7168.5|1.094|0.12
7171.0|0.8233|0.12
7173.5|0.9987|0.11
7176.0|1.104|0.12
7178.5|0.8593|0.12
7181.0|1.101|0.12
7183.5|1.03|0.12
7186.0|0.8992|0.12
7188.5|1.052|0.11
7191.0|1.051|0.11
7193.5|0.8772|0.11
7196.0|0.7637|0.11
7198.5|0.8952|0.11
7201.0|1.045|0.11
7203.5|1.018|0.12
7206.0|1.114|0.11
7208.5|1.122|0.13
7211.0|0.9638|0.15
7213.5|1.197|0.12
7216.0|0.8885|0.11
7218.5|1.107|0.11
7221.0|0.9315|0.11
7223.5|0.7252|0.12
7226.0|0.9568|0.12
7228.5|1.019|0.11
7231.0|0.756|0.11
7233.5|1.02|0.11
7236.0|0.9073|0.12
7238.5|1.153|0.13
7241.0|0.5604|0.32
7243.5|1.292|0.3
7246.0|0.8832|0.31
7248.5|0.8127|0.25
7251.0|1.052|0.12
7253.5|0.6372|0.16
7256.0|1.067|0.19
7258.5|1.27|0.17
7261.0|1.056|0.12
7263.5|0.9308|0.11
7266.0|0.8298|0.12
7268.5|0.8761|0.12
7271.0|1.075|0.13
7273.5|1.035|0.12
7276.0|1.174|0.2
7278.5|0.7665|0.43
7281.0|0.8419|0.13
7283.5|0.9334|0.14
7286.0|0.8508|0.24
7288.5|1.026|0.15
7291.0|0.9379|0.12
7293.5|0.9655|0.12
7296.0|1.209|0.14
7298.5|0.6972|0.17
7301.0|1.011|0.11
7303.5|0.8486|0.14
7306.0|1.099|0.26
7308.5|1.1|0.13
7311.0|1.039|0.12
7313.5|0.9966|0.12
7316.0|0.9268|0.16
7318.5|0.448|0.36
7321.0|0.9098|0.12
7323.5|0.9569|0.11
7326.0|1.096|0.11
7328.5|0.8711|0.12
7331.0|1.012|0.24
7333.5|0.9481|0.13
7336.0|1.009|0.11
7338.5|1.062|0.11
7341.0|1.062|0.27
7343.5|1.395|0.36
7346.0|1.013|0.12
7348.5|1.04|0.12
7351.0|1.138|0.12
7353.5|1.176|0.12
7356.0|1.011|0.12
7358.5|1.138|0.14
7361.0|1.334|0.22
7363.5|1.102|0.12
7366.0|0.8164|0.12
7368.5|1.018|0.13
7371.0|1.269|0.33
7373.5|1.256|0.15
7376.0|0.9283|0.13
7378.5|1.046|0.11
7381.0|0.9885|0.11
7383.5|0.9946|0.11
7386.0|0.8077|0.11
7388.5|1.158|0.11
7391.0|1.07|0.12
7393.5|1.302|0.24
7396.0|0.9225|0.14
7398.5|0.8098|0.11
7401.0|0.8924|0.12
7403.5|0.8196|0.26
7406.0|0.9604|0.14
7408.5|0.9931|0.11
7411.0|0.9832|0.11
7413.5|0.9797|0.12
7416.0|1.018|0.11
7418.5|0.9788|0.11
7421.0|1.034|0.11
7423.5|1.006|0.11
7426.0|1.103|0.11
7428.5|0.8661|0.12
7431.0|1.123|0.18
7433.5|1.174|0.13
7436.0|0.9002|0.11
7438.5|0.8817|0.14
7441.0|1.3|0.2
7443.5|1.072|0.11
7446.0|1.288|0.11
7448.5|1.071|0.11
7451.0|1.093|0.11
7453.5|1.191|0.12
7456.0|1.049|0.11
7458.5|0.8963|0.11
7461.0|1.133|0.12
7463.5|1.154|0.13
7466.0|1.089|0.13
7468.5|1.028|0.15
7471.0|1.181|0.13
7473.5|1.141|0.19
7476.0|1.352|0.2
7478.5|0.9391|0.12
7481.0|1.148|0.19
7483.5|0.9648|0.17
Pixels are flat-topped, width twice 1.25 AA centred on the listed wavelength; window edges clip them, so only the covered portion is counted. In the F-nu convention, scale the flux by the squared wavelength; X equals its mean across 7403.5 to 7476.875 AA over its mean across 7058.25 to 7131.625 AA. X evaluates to 1.19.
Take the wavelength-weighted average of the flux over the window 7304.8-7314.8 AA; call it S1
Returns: 1.06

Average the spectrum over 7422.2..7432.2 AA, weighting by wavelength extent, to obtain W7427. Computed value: 1.02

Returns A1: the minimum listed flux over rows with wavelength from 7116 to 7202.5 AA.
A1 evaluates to 0.7119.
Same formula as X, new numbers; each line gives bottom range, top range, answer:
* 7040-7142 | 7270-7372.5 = 1.10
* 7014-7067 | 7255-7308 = 1.13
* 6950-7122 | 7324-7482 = 1.24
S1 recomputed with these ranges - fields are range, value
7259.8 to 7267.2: 0.939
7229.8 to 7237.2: 0.895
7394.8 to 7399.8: 0.866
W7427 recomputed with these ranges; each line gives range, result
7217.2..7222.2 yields 1.02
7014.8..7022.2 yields 0.838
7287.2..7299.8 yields 0.967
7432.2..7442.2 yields 1.06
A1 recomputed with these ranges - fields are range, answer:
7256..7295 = 0.7665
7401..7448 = 0.8196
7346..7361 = 1.011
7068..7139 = 0.7554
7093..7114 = 0.8466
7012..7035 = 0.7515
